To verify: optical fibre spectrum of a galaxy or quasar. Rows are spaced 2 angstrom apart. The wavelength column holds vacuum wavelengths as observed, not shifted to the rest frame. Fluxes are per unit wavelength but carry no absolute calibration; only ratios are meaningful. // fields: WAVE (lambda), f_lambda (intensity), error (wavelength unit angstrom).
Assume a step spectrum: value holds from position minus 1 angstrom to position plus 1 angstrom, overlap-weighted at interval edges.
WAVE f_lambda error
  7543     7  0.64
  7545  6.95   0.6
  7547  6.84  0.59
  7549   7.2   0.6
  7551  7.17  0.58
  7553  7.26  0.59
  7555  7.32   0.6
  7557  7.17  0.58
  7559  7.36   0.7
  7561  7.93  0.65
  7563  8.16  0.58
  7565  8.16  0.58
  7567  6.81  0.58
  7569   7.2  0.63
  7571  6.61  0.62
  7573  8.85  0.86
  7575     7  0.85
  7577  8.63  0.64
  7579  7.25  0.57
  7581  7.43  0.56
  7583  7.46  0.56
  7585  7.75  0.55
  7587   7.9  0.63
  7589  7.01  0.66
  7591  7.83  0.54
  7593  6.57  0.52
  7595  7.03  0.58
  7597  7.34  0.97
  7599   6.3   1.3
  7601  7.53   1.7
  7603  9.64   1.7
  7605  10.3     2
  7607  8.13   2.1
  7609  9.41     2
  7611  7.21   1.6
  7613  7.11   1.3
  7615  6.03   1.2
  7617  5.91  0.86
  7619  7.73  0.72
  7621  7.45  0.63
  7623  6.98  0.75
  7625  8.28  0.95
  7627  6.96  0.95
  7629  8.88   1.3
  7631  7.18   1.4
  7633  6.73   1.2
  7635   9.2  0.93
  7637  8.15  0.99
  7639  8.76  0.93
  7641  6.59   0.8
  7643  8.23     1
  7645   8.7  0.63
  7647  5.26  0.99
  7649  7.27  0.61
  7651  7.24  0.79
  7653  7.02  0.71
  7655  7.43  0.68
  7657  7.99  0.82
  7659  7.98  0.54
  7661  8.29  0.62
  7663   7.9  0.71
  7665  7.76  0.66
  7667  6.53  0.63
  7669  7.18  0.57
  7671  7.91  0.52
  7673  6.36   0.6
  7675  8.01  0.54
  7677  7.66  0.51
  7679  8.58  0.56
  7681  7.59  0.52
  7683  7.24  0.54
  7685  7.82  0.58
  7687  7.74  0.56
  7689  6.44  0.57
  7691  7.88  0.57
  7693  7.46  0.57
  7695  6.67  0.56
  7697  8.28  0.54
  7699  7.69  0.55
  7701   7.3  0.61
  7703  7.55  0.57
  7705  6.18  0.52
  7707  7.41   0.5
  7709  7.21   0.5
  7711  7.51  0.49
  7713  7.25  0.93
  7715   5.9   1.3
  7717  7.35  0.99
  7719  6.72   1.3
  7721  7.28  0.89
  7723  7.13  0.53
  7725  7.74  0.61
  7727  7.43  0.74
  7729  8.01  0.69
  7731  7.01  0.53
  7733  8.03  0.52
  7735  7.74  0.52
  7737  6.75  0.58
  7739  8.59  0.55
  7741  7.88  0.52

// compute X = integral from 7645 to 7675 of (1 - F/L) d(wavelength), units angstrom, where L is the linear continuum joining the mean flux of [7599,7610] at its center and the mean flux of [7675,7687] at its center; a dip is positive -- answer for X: 2.6 angstrom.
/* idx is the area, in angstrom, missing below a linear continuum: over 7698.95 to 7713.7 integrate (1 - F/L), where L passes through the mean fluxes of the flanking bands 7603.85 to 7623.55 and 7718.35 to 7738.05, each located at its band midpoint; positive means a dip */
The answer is 0.4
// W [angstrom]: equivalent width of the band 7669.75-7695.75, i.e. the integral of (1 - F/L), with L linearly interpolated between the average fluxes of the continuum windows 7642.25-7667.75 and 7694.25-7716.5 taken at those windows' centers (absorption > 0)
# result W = -0.57 angstrom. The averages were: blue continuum 7.51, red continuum 7.19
